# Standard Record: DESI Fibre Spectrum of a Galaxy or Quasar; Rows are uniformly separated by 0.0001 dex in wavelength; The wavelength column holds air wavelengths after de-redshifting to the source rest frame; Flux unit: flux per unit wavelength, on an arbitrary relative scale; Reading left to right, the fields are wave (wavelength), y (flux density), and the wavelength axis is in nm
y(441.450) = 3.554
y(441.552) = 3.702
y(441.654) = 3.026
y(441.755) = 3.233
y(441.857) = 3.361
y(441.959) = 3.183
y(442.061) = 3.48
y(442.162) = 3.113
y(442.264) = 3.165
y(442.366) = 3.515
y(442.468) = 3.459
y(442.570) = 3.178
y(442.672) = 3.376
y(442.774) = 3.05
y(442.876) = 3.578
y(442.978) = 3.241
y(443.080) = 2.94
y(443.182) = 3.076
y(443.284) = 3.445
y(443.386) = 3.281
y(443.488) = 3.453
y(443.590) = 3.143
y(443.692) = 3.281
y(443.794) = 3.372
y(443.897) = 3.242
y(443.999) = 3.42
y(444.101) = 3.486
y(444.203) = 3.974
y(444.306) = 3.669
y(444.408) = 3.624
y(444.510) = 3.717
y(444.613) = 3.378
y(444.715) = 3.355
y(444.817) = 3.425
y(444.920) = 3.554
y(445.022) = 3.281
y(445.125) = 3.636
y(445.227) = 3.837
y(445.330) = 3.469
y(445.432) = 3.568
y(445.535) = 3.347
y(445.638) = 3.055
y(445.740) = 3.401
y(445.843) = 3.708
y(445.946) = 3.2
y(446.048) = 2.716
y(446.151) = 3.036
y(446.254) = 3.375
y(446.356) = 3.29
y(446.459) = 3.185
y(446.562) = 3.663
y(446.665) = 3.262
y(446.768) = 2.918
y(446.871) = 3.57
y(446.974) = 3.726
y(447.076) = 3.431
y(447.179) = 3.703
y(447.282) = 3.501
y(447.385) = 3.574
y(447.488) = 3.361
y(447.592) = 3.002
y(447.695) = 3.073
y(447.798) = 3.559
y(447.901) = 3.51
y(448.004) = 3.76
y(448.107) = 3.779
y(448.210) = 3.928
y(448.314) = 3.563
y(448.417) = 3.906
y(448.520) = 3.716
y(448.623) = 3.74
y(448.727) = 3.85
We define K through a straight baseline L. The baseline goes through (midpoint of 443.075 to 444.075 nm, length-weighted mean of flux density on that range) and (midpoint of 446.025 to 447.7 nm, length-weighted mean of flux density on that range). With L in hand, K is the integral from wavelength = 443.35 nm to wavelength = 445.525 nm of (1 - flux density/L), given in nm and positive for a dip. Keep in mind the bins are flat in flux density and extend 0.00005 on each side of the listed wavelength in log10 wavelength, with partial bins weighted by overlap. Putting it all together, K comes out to -0.12 nm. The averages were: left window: 3.29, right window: 3.33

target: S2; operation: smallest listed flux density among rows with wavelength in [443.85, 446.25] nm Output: 2.716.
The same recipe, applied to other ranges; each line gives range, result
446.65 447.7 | 2.918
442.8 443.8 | 2.94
